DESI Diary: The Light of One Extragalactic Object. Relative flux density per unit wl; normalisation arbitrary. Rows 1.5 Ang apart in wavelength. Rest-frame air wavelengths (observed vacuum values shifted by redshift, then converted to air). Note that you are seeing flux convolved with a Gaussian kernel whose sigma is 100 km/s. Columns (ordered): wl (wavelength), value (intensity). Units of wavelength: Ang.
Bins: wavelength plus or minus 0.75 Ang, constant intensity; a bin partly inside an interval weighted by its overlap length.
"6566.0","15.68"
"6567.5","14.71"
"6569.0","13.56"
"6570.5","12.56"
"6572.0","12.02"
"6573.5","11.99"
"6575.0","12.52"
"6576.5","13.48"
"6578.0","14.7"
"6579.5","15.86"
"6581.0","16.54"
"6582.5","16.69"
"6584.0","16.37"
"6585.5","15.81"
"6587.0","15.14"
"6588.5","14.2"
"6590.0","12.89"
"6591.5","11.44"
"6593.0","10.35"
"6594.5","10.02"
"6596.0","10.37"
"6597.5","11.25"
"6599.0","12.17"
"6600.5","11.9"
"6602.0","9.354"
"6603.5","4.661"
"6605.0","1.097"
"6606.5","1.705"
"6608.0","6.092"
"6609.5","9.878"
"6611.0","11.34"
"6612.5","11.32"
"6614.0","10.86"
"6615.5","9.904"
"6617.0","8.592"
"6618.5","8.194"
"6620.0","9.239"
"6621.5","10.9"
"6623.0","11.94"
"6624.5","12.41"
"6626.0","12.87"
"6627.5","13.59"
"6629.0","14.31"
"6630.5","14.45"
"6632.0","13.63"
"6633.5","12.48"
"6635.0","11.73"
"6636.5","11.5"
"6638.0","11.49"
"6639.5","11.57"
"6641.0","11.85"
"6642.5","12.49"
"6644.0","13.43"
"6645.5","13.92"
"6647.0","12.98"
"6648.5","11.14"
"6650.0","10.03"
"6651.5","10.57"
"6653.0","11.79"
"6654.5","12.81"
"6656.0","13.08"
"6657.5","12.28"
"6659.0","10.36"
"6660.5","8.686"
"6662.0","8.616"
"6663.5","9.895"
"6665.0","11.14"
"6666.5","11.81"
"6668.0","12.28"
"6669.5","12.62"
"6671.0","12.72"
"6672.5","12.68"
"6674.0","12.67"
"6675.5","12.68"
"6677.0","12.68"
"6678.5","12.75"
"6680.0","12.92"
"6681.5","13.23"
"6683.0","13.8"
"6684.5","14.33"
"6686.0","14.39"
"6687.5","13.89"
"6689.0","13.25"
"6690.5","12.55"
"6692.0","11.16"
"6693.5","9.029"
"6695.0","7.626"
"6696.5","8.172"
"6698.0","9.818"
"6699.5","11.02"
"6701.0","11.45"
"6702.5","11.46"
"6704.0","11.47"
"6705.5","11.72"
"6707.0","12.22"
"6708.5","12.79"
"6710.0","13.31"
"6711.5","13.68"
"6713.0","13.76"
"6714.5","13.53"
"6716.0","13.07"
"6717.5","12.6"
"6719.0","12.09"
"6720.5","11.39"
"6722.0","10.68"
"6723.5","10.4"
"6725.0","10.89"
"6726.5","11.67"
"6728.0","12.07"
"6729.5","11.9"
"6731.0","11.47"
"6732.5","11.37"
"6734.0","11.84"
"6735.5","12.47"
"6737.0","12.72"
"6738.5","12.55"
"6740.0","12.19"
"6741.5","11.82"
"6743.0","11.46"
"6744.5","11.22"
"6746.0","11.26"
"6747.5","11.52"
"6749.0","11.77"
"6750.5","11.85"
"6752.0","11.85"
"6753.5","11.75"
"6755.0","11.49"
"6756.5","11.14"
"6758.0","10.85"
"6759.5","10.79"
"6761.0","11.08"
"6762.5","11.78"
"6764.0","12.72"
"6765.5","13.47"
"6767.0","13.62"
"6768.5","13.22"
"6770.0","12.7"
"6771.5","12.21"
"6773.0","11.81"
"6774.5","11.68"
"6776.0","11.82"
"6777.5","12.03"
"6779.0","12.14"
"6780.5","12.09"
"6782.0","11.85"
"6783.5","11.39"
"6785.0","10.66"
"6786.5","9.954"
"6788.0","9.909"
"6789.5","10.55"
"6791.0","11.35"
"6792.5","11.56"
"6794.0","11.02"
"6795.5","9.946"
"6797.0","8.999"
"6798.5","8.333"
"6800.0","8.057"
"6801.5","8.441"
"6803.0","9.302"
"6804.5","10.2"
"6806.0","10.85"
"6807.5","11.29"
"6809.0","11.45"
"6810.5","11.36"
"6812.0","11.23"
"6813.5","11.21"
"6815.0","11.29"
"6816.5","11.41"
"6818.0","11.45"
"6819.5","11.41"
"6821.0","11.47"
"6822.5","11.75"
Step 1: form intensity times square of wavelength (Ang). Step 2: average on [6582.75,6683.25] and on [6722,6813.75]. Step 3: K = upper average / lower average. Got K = 1.03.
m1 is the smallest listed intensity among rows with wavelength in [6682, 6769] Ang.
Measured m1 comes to 7.626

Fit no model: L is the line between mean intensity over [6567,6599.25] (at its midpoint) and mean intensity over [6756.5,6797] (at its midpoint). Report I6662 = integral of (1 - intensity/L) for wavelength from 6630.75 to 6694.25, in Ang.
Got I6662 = 2.6 Ang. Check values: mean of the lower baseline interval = 13.4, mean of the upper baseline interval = 11.6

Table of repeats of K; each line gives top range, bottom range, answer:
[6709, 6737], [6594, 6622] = 1.42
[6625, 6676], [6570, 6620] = 1.09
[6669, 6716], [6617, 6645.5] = 1.03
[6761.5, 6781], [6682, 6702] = 1.09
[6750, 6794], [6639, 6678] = 1.02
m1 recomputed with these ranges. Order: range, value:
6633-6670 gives 8.616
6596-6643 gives 1.097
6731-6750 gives 11.22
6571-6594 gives 10.35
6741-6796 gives 9.909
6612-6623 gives 8.194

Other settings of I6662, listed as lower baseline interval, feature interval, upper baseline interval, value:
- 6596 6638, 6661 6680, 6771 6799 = -2.43 Ang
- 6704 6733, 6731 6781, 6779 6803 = -3.46 Ang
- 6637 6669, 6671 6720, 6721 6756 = -2.74 Ang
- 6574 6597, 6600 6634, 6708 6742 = 8.51 Ang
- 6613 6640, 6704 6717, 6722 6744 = -1.33 Ang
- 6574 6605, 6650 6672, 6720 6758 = 1.40 Ang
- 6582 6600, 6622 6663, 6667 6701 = 1.46 Ang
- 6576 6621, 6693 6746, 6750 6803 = -2.21 Ang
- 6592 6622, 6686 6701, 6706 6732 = 0.65 Ang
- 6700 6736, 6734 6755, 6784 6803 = -1.07 Ang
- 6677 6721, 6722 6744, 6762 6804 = 0.05 Ang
